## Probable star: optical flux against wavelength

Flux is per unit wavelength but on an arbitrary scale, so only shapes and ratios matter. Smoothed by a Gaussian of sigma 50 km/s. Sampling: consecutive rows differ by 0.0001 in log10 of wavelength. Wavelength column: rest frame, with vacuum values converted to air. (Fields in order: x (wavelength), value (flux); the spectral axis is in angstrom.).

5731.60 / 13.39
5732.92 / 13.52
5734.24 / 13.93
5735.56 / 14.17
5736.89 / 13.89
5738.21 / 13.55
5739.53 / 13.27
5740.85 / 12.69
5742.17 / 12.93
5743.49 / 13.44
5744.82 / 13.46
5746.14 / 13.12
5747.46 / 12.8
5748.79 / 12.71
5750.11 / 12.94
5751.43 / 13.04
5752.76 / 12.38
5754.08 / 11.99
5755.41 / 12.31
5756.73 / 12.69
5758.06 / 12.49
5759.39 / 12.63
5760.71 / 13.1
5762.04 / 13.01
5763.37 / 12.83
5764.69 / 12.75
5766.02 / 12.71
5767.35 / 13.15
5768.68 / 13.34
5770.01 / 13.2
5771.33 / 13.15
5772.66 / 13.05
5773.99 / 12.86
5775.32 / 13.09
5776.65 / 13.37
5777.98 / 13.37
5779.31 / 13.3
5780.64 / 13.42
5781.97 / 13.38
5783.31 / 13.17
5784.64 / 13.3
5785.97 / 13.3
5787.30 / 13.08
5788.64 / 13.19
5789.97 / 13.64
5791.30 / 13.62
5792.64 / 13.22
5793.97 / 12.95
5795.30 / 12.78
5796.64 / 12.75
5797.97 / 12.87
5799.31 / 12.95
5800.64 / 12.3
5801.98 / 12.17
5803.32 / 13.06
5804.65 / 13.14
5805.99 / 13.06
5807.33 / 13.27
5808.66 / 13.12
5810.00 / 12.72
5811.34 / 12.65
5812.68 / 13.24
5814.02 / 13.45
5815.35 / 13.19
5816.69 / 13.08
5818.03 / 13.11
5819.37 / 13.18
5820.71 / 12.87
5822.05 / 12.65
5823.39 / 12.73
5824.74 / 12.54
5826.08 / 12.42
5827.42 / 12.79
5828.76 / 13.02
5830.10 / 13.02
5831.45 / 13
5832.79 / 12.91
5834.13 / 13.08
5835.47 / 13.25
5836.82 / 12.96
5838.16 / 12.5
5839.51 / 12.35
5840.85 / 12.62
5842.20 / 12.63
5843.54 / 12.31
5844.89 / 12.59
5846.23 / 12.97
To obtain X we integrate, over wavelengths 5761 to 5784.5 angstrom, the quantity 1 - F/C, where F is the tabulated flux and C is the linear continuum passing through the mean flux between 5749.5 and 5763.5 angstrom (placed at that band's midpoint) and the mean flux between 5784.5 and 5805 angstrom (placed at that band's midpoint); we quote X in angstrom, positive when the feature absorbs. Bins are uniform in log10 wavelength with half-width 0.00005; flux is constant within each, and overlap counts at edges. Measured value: -0.6 angstrom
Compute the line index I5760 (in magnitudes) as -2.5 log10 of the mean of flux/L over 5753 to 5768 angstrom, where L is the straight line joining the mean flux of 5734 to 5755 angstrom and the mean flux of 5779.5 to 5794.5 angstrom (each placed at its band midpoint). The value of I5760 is 0.04 mag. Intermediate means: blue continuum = 13.1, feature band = 12.7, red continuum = 13.3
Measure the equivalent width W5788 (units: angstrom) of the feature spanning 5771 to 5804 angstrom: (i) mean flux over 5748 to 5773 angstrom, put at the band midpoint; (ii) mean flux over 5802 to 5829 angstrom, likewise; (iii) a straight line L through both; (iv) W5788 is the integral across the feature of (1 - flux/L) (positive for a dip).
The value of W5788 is -0.6 angstrom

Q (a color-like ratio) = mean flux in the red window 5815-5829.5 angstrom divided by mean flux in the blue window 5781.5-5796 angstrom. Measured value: 0.97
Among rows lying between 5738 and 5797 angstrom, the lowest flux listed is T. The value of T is 11.99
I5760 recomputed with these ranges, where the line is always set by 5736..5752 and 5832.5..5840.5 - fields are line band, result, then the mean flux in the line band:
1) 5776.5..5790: -0.02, 13.3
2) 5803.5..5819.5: -0.01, 13.1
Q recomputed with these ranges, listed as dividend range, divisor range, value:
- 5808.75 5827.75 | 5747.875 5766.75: 1.02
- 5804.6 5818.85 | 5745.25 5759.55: 1.03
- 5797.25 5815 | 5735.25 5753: 0.98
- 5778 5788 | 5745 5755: 1.04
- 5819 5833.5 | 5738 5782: 0.99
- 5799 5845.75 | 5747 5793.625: 0.99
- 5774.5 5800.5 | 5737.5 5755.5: 1.02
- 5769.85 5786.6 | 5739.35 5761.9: 1.03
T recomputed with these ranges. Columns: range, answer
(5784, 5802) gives 12.17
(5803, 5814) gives 12.65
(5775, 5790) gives 13.08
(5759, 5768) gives 12.63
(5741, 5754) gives 12.38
